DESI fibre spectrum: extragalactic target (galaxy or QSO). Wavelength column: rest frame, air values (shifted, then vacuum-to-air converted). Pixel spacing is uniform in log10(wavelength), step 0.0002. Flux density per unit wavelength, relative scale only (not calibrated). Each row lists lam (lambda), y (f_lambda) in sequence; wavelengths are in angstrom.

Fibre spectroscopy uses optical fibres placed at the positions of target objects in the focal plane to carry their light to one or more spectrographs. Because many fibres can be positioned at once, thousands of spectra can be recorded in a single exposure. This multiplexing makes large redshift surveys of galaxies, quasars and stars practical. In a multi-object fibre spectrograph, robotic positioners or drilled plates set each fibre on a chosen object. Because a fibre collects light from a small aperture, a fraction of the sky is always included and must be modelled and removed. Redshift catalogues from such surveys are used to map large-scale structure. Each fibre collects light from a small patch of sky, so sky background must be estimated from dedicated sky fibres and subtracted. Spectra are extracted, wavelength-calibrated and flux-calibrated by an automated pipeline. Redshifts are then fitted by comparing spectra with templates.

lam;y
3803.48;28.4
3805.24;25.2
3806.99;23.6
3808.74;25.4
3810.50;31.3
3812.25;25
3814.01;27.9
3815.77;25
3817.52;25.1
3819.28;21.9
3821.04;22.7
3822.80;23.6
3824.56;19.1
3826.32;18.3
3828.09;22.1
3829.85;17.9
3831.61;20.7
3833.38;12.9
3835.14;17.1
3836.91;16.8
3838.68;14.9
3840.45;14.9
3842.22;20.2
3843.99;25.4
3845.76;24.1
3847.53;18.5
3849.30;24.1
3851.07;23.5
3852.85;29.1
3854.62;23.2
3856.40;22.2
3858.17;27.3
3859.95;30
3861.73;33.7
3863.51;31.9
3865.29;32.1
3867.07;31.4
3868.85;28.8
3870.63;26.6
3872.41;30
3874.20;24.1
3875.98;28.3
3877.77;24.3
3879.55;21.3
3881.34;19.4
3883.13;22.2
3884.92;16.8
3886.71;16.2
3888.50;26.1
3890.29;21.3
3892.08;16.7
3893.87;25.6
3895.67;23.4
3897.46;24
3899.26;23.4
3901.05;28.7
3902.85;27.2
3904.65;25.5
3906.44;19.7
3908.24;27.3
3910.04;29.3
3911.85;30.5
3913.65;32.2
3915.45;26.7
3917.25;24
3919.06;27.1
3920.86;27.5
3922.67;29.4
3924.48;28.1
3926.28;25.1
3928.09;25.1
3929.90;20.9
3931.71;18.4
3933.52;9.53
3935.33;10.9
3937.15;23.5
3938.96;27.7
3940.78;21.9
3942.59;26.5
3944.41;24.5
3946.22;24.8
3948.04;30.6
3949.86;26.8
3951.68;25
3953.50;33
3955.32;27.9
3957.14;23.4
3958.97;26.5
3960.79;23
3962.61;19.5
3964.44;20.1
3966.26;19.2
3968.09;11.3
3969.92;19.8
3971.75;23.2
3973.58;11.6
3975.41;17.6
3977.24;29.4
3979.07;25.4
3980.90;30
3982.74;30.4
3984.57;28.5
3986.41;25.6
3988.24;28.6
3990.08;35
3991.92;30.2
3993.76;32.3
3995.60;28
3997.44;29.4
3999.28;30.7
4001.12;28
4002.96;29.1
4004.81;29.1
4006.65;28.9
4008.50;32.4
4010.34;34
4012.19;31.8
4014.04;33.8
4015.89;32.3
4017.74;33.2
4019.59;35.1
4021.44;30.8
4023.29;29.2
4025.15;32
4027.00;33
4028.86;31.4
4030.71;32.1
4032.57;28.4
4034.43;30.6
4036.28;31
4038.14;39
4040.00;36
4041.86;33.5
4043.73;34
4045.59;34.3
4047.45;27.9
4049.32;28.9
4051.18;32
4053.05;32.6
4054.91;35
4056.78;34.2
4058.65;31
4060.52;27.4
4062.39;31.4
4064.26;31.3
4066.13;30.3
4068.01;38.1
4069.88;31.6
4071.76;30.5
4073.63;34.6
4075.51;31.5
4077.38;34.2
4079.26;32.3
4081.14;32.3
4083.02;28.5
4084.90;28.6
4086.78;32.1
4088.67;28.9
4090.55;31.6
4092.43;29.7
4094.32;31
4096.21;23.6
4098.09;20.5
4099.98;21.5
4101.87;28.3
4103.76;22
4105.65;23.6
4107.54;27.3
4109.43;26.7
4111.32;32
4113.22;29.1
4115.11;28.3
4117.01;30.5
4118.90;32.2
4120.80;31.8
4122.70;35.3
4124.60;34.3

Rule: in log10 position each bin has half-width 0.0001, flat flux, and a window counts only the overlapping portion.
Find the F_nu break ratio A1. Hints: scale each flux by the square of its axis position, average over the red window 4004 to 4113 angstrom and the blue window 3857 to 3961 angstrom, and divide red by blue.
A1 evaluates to 1.32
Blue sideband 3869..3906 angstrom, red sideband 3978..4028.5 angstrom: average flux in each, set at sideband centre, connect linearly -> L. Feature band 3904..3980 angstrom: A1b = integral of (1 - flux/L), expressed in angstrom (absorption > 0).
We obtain 8.4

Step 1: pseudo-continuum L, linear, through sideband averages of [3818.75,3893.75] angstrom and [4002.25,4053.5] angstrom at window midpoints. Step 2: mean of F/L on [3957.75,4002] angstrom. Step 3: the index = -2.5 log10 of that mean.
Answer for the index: 0.176 mag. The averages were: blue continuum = 22.9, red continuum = 32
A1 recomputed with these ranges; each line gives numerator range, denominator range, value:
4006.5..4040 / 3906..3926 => 1.24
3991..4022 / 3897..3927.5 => 1.22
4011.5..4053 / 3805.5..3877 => 1.48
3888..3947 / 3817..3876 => 1.07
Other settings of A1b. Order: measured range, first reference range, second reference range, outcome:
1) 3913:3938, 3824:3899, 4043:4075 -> 2.44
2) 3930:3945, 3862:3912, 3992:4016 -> 3.94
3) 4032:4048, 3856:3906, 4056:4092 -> -1.31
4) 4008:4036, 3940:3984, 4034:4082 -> -2.62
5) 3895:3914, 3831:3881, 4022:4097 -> -0.28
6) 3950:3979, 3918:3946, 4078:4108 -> 2.12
